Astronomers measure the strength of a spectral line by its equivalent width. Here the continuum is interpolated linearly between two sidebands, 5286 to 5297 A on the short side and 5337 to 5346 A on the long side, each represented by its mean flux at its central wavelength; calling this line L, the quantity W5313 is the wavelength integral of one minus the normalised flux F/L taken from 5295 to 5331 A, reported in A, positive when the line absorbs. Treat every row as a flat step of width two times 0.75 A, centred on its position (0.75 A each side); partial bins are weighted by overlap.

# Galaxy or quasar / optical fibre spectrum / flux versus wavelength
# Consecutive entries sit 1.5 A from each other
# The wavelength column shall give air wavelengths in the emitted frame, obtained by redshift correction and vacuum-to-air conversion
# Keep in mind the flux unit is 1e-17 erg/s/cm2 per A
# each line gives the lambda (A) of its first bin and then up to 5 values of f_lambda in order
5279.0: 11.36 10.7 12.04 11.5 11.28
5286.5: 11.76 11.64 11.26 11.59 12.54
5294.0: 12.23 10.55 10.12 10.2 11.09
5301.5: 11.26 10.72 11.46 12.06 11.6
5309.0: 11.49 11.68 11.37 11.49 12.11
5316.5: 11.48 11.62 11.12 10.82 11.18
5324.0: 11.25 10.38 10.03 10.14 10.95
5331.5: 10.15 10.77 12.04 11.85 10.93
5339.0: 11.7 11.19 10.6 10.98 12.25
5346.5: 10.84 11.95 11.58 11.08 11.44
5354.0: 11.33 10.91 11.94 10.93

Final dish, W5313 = 1.1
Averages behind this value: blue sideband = 11.5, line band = 11.1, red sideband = 11.3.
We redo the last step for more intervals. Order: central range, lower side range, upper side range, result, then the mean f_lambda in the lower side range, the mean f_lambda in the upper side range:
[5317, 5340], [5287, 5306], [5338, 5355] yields 0.6 A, 11.3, 11.3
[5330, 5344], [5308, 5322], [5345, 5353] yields 0.4 A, 11.5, 11.5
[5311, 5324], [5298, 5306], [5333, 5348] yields -0.2 A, 11.1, 11.4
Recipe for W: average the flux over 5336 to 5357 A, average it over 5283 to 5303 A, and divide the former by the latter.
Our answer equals 1.00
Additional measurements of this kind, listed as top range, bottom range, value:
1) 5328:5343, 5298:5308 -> 0.99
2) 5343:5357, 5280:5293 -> 0.98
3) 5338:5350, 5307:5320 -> 0.98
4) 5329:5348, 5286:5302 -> 0.99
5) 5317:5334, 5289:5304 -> 0.97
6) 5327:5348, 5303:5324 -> 0.97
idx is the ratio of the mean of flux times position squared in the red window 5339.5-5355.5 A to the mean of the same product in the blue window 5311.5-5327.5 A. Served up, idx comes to 1.0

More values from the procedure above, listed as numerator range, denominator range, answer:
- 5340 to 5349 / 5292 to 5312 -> 1.02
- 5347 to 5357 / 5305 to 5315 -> 1.00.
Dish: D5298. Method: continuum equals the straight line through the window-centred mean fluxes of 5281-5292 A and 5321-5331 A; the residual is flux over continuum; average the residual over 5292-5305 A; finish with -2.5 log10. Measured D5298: 0.02 mag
